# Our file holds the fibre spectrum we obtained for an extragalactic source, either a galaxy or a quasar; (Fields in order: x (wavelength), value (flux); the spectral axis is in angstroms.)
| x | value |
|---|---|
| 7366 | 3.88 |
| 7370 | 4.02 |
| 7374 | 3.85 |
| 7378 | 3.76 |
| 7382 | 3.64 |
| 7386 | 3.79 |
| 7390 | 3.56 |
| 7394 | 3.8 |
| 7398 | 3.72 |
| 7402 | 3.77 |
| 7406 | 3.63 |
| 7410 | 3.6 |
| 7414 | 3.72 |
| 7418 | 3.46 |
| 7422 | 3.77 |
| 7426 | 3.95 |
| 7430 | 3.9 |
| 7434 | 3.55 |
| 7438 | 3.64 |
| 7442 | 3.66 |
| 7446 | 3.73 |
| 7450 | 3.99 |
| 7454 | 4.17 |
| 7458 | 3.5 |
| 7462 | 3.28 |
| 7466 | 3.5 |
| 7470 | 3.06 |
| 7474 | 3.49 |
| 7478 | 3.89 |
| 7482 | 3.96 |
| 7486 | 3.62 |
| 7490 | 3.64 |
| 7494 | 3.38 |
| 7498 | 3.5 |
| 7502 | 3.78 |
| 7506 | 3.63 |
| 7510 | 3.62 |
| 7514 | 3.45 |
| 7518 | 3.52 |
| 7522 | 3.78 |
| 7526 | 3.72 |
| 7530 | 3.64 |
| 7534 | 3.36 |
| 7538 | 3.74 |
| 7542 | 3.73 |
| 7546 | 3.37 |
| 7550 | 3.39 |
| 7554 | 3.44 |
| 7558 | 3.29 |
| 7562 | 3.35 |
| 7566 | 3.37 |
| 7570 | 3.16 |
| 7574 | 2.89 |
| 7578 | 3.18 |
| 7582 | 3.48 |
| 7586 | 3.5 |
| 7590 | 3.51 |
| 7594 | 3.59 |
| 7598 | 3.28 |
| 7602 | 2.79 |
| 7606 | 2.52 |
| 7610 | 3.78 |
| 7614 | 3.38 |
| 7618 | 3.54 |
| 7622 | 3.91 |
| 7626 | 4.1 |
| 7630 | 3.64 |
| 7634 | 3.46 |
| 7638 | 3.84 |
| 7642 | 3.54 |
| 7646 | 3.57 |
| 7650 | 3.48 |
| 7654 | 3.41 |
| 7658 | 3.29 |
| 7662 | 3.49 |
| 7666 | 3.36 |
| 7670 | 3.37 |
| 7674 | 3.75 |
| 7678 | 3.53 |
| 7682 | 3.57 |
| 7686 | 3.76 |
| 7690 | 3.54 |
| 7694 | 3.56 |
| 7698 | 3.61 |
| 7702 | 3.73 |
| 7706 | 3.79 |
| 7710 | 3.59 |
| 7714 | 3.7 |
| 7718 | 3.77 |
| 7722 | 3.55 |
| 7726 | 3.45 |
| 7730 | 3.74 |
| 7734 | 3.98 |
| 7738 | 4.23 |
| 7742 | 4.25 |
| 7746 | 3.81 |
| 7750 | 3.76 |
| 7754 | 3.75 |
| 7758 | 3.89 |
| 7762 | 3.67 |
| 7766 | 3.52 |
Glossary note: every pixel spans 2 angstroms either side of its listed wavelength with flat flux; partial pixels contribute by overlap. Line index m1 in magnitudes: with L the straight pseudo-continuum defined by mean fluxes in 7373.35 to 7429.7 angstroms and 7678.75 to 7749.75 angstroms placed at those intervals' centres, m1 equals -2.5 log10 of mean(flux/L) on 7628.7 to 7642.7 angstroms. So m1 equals 0.03 mag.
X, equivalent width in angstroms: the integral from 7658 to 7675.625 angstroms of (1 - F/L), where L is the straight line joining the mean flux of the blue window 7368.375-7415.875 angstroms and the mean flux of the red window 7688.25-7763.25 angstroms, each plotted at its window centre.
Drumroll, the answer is 1.4 angstroms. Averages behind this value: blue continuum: 3.74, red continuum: 3.76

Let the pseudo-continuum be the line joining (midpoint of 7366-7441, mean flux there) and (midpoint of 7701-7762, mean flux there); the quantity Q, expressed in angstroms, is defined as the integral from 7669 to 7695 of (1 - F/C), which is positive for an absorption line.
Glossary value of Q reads 1.3 angstroms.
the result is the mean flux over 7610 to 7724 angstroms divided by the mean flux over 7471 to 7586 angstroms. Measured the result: 1.03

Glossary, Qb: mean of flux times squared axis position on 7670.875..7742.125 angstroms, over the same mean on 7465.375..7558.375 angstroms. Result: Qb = 1.09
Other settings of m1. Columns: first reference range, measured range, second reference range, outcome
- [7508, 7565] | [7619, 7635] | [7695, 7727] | -0.06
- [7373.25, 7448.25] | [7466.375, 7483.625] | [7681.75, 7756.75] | 0.04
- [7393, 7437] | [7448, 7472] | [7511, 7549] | 0.02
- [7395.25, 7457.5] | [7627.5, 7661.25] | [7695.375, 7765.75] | 0.07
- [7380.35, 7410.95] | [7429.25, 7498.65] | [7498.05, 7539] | 0.00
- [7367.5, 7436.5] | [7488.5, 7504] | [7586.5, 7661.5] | 0.02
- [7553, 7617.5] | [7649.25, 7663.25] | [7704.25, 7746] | 0.04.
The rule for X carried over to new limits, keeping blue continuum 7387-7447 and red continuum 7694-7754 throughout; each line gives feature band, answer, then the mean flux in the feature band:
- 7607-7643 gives 0.9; 3.66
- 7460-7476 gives 1.6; 3.33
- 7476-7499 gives 0.3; 3.67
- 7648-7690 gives 2.9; 3.5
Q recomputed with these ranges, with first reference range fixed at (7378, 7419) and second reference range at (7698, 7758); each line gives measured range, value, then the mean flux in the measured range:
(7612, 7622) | 0.54 angstroms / 3.55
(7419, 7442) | -0.32 angstroms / 3.74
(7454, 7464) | 0.41 angstroms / 3.55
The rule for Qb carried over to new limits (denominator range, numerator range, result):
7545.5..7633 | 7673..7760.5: 1.14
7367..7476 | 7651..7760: 1.07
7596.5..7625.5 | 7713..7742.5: 1.17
